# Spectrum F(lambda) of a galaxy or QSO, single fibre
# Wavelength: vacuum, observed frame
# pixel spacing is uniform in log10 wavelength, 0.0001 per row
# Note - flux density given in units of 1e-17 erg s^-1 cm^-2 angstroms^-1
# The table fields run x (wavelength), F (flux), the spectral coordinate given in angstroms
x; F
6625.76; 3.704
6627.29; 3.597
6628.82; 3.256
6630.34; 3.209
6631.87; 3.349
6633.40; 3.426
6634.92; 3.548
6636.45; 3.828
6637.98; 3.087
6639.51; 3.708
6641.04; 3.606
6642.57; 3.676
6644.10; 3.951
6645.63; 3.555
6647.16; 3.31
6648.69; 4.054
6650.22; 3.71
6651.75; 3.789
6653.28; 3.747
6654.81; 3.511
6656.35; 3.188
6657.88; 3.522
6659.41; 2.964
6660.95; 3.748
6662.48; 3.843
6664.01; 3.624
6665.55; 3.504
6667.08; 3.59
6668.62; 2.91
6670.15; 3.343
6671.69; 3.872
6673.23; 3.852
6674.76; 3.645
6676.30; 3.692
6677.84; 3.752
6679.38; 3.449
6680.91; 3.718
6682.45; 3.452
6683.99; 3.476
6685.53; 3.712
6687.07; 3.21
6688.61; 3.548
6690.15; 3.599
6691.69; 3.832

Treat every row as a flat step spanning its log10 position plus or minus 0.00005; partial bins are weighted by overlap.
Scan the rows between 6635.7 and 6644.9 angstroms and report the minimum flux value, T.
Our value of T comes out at 3.087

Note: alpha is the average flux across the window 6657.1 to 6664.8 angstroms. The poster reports 3.54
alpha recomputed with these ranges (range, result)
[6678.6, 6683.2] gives 3.54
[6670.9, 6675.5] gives 3.79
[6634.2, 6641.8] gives 3.55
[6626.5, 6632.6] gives 3.35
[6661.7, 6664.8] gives 3.74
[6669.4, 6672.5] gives 3.6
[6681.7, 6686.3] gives 3.55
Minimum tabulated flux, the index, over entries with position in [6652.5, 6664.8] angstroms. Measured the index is 2.964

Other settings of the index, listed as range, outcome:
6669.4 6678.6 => 3.343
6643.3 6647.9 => 3.31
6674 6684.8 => 3.449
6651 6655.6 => 3.511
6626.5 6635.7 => 3.209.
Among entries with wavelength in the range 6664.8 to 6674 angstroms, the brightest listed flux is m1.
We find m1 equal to 3.872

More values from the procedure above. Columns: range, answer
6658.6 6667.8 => 3.843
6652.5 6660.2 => 3.747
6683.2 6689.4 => 3.712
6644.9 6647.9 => 3.555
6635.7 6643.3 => 3.828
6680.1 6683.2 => 3.718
